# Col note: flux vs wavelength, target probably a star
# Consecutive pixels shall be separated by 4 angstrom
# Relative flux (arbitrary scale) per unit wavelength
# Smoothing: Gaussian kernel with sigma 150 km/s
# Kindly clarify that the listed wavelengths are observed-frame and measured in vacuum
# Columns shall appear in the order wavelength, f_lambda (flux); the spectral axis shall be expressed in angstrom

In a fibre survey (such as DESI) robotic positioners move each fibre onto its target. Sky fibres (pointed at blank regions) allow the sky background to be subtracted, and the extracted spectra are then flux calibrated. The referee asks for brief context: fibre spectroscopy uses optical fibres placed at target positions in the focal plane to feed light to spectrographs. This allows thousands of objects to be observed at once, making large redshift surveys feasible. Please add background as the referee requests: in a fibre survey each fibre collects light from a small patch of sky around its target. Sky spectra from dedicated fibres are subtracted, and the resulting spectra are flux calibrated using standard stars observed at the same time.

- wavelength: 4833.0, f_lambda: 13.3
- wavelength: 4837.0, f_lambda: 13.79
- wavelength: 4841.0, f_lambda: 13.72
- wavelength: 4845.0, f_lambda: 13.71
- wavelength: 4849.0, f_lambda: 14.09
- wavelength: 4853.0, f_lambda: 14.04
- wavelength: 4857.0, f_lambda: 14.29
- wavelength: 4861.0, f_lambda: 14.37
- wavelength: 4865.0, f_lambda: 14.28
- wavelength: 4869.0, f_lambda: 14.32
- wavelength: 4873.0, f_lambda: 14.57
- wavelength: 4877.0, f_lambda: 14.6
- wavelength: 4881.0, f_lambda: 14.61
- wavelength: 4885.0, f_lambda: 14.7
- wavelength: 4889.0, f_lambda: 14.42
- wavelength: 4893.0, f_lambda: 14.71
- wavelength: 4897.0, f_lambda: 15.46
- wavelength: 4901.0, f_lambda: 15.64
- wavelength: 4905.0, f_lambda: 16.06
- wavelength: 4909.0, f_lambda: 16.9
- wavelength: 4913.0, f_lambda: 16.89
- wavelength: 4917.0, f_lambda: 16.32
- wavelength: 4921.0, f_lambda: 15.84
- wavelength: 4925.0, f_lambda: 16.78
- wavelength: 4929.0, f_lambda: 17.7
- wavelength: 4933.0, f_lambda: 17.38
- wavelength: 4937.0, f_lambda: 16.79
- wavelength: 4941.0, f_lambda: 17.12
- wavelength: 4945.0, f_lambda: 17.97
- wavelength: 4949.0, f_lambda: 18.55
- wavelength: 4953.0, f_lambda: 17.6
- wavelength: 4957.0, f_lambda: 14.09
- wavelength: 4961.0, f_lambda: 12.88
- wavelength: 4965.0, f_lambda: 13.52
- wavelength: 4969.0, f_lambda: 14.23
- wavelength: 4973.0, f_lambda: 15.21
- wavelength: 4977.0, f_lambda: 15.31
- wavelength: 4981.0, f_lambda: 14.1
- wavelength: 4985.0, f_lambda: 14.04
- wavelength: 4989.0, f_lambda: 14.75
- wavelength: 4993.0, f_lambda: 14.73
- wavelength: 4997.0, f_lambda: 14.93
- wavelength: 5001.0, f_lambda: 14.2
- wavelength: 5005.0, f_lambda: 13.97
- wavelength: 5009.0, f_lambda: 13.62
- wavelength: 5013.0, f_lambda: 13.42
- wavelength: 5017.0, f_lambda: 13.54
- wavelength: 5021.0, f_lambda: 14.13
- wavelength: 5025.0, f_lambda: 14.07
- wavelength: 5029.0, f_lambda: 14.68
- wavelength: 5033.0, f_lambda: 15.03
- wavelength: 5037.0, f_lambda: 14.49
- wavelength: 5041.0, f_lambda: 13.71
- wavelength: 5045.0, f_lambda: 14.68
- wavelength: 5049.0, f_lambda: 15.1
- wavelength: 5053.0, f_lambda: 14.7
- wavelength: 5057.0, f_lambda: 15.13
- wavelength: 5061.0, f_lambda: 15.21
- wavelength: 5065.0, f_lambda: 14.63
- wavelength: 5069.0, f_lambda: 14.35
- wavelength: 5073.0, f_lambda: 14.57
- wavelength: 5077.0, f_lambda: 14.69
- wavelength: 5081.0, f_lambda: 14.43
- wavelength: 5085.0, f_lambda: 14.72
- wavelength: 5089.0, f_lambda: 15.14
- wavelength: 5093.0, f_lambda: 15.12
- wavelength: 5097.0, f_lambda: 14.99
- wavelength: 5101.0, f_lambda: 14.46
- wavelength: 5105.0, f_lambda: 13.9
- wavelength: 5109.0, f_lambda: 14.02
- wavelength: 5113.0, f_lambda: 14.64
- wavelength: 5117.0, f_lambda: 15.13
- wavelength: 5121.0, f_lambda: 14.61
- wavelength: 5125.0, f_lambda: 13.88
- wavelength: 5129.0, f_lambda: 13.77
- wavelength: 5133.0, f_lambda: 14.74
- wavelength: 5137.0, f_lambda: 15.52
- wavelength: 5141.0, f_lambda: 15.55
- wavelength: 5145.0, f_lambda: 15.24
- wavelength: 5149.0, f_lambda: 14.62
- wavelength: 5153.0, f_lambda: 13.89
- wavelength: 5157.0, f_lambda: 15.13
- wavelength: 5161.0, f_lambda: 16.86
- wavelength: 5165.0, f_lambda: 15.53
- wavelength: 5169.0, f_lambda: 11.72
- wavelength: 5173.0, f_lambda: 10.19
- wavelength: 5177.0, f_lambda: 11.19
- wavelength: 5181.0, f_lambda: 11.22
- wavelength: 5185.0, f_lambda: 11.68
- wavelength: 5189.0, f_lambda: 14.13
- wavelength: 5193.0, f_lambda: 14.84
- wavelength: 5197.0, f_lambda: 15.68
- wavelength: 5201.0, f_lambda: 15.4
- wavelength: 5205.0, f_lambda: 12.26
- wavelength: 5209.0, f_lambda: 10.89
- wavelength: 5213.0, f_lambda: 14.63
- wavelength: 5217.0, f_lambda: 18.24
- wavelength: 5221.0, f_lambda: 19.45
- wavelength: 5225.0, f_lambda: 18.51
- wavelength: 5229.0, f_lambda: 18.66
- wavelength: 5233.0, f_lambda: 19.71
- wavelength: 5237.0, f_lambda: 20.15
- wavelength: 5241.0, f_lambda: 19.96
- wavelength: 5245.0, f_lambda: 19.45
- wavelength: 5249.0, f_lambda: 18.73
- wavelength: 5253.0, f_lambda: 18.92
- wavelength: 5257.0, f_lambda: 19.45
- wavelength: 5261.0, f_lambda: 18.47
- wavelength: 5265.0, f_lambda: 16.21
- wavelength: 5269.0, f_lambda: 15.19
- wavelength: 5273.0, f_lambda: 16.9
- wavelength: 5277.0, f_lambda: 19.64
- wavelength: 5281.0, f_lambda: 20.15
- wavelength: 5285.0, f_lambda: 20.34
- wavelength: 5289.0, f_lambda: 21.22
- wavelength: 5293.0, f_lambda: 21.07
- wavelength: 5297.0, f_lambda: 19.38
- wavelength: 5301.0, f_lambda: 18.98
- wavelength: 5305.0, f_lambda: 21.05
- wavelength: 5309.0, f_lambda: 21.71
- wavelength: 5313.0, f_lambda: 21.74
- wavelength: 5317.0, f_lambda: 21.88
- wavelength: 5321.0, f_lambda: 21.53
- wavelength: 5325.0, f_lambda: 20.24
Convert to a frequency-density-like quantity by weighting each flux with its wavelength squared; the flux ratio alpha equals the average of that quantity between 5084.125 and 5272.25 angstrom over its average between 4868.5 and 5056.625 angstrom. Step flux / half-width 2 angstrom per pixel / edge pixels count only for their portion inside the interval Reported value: 1.11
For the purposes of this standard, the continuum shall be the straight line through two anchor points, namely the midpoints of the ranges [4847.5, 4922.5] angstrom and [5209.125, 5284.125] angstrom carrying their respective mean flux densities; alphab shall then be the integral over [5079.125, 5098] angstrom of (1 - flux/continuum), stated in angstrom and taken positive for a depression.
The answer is 2.2 angstrom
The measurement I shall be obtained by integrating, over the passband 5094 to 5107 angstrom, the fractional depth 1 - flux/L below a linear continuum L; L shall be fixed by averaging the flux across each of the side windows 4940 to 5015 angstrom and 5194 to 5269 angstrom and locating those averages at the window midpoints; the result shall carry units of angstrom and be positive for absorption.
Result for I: 1.3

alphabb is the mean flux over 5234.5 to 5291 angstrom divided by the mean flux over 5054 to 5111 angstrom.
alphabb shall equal 1.29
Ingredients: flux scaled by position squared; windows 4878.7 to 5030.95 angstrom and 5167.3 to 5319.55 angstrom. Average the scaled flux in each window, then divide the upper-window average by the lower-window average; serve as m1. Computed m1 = 1.28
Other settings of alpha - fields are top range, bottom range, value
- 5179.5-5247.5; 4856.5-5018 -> 1.19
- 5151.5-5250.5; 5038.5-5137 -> 1.11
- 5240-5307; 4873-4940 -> 1.39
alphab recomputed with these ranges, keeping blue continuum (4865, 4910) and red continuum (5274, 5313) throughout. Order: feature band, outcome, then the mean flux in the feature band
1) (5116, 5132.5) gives 3.5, 14.3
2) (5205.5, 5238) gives 3.7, 17.2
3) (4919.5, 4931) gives -1.0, 16.8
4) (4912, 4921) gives -0.6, 16.4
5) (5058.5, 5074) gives 2.4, 14.7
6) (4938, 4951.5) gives -1.7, 17.8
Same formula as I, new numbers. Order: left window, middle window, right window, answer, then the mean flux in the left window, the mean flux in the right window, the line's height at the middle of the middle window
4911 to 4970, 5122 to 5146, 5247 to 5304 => 4.1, 16.3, 18.9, 17.8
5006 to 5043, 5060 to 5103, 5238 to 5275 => 1.0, 14.1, 18.2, 15.1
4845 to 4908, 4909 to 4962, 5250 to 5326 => -4.5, 14.7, 19.7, 15.4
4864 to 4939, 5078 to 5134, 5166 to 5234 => 1.4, 15.7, 14.6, 14.9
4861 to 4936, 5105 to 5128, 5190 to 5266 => 3.2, 15.6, 17.3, 16.7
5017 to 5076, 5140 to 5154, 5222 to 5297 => 1.5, 14.6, 19.1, 16.7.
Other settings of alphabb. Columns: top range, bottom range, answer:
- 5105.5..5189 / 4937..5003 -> 0.92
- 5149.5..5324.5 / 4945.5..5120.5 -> 1.18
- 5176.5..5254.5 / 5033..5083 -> 1.11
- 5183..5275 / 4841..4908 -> 1.15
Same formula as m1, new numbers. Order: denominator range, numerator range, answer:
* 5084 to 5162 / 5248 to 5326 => 1.42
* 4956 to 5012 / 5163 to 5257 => 1.21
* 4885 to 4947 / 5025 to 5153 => 0.96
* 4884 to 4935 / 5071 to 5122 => 0.98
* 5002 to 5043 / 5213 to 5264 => 1.46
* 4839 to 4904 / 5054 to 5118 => 1.10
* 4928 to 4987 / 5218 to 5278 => 1.33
